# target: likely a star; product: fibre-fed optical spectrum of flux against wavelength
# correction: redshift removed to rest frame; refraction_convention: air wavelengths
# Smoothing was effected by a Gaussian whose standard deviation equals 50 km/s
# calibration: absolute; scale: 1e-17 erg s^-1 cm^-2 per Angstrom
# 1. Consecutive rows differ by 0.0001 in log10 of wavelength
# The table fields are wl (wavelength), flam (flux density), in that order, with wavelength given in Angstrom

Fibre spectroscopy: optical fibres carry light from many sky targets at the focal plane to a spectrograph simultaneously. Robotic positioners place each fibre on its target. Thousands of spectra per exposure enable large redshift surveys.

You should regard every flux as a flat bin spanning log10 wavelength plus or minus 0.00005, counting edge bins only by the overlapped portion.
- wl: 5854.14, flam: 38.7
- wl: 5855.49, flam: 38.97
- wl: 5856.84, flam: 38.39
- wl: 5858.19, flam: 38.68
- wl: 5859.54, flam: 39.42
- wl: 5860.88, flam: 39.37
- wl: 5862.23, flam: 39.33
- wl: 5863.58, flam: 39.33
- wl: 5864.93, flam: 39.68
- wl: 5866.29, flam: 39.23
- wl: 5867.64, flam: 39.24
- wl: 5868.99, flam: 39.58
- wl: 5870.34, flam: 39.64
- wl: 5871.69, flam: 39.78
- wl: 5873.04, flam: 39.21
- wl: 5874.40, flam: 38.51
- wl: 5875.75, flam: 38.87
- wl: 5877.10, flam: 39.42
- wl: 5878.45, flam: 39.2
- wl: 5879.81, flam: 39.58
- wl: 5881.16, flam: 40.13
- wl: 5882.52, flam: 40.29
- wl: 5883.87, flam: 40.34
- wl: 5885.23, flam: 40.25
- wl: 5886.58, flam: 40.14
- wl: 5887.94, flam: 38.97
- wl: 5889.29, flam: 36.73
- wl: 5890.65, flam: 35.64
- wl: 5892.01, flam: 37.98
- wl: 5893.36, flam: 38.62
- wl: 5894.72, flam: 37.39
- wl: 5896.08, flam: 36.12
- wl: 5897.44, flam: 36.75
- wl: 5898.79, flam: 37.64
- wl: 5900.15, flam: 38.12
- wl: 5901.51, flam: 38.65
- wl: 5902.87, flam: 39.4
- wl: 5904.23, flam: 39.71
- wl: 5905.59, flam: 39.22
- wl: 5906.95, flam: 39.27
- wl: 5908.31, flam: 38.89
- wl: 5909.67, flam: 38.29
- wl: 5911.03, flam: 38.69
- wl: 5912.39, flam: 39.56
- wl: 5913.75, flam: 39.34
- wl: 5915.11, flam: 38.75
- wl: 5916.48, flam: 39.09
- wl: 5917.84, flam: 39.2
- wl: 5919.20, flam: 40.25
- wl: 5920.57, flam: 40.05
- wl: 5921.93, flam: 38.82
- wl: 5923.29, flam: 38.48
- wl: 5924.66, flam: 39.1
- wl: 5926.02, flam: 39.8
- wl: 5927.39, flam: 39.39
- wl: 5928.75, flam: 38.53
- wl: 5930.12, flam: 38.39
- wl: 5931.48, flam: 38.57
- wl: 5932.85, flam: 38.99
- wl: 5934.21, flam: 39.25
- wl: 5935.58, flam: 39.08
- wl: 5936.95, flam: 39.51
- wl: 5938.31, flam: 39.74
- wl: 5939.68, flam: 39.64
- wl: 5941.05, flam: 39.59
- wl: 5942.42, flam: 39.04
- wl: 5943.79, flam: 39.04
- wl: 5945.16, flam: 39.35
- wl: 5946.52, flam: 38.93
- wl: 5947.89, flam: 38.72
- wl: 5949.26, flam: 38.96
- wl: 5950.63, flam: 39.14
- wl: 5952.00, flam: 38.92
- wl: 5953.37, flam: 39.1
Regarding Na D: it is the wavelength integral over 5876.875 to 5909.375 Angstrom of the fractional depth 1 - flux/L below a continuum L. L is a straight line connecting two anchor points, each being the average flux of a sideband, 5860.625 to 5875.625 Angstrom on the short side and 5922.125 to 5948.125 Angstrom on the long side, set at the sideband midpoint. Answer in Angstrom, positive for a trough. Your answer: 0.5 Angstrom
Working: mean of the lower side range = 39.3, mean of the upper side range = 39.1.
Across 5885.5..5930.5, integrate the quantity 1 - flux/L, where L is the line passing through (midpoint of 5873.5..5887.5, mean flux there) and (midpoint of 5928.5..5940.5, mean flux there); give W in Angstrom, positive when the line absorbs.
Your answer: 0.8 Angstrom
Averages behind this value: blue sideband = 39.6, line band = 38.7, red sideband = 39.1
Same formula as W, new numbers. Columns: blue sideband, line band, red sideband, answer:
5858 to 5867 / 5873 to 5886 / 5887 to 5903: -0.39 Angstrom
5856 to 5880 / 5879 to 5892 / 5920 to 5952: 0.05 Angstrom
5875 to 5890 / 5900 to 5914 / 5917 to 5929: 0.12 Angstrom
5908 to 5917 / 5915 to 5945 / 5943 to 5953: -0.17 Angstrom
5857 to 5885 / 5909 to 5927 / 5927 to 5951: 0.01 Angstrom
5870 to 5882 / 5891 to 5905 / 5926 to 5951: 0.46 Angstrom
